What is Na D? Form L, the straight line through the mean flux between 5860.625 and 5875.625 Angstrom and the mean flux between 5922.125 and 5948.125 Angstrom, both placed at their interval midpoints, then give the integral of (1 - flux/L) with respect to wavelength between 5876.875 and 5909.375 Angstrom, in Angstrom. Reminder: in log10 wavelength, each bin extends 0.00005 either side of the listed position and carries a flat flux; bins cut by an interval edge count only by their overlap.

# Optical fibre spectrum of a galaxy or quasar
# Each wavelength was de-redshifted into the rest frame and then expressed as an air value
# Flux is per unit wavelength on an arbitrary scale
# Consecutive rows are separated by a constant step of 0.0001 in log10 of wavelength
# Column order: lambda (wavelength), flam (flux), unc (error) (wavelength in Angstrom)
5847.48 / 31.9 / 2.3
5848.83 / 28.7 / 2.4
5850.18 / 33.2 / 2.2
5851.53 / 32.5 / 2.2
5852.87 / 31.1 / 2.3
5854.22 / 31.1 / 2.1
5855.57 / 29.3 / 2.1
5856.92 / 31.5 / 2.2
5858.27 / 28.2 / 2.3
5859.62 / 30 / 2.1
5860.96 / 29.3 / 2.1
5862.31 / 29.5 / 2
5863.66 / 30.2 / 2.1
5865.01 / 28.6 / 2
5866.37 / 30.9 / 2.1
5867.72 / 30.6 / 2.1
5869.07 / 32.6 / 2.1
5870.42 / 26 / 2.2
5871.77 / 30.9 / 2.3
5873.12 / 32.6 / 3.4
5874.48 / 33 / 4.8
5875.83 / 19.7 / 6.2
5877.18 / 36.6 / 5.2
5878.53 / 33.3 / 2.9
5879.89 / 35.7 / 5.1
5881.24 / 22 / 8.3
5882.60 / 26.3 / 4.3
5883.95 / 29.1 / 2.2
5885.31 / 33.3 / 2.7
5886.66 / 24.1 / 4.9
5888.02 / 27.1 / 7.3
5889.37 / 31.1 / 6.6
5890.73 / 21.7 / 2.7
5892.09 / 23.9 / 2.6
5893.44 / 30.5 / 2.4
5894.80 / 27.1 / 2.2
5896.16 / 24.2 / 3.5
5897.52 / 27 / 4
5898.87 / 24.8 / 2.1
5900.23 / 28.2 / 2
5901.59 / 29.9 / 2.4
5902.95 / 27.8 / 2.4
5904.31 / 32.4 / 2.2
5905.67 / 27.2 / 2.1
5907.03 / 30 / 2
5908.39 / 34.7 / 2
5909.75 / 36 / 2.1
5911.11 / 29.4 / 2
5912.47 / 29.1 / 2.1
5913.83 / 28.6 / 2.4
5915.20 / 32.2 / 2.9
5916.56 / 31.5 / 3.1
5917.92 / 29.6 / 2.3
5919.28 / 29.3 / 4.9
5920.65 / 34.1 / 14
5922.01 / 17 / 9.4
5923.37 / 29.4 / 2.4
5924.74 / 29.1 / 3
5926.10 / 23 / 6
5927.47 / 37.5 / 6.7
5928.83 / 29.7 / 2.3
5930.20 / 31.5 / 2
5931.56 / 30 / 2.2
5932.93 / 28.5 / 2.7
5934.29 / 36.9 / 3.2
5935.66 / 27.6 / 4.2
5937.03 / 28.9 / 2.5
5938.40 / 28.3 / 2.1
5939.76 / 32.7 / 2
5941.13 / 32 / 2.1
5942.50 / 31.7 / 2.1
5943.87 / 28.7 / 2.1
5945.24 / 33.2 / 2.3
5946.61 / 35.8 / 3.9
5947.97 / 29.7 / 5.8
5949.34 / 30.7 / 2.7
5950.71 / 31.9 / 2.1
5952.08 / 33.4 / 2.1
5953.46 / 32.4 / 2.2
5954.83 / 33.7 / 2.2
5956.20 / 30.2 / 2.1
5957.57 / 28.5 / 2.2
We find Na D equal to 1.7 Angstrom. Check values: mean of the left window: 30.1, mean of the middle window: 28.6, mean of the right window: 30.5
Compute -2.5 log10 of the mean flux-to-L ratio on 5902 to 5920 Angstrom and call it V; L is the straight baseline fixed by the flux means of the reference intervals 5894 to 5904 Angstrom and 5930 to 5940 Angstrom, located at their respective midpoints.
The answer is -0.085 mag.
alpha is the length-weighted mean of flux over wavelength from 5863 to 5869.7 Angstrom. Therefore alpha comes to 30.5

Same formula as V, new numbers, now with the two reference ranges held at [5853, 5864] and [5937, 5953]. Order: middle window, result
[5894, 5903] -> 0.139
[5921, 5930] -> 0.114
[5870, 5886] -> 0.013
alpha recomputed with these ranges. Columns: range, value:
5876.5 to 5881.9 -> 31.9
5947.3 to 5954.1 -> 31.6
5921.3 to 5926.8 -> 24.7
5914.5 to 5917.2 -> 31.8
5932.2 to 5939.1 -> 30.1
